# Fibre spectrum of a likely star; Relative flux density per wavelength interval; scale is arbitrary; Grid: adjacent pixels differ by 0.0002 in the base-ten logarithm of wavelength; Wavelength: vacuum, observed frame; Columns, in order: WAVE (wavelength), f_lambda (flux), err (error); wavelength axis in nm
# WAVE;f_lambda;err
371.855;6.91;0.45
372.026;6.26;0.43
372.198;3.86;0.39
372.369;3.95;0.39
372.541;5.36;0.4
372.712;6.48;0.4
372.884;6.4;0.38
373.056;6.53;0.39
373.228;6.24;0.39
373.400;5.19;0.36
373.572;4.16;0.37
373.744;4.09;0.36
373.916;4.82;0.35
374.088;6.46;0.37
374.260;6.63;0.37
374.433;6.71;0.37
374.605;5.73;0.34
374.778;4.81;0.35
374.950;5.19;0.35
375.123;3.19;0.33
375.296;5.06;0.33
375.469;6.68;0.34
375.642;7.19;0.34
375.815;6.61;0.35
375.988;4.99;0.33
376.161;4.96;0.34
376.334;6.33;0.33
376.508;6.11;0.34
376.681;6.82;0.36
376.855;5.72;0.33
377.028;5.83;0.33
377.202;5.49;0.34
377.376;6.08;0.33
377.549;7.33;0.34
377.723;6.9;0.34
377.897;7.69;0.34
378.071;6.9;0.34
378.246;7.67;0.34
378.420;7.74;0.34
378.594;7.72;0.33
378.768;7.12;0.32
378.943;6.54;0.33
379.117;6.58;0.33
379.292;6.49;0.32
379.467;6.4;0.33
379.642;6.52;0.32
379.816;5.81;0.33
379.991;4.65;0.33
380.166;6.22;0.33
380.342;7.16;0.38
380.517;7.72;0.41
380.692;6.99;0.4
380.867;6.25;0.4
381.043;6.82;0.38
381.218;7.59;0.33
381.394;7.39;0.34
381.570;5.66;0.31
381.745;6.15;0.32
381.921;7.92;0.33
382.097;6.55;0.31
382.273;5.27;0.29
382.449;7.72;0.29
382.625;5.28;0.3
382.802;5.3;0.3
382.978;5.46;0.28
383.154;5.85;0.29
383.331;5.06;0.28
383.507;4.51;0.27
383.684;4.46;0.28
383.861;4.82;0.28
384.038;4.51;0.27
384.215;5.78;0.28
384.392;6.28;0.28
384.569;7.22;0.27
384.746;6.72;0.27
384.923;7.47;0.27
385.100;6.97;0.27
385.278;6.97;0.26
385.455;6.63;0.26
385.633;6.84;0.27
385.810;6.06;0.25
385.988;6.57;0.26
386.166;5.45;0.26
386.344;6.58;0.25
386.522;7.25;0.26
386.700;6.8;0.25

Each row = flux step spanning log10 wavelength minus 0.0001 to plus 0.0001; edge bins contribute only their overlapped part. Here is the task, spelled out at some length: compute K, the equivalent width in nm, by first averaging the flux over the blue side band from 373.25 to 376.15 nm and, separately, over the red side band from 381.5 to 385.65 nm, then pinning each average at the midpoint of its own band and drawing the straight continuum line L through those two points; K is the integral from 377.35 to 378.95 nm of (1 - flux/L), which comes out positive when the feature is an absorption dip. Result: -0.434 nm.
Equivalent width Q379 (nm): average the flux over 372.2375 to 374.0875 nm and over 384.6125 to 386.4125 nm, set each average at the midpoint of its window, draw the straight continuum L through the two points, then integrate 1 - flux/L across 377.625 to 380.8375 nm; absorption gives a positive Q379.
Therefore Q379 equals -0.45 nm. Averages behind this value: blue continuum 5.34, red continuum 6.64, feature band 6.81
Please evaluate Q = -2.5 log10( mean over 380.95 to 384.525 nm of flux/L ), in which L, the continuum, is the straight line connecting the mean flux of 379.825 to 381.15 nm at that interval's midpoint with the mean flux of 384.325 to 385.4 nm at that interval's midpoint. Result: 0.14 mag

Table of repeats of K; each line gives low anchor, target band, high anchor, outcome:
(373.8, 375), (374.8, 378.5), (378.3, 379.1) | 0.21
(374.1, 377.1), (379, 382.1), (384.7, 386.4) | -0.19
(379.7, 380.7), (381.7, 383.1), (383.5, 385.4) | 0.00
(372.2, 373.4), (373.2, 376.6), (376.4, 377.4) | 0.17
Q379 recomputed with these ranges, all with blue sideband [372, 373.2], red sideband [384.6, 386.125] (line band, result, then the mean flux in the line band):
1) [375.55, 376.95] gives -0.05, 6.09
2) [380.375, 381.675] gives -0.12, 6.92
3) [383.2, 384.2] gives 0.27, 4.8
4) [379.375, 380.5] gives 0.00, 6.23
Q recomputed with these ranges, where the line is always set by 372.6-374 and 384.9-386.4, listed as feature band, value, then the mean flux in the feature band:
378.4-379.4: -0.167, 6.97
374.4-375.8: 0.013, 5.58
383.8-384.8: 0.101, 5.89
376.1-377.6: -0.048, 6.07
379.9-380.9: -0.068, 6.51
